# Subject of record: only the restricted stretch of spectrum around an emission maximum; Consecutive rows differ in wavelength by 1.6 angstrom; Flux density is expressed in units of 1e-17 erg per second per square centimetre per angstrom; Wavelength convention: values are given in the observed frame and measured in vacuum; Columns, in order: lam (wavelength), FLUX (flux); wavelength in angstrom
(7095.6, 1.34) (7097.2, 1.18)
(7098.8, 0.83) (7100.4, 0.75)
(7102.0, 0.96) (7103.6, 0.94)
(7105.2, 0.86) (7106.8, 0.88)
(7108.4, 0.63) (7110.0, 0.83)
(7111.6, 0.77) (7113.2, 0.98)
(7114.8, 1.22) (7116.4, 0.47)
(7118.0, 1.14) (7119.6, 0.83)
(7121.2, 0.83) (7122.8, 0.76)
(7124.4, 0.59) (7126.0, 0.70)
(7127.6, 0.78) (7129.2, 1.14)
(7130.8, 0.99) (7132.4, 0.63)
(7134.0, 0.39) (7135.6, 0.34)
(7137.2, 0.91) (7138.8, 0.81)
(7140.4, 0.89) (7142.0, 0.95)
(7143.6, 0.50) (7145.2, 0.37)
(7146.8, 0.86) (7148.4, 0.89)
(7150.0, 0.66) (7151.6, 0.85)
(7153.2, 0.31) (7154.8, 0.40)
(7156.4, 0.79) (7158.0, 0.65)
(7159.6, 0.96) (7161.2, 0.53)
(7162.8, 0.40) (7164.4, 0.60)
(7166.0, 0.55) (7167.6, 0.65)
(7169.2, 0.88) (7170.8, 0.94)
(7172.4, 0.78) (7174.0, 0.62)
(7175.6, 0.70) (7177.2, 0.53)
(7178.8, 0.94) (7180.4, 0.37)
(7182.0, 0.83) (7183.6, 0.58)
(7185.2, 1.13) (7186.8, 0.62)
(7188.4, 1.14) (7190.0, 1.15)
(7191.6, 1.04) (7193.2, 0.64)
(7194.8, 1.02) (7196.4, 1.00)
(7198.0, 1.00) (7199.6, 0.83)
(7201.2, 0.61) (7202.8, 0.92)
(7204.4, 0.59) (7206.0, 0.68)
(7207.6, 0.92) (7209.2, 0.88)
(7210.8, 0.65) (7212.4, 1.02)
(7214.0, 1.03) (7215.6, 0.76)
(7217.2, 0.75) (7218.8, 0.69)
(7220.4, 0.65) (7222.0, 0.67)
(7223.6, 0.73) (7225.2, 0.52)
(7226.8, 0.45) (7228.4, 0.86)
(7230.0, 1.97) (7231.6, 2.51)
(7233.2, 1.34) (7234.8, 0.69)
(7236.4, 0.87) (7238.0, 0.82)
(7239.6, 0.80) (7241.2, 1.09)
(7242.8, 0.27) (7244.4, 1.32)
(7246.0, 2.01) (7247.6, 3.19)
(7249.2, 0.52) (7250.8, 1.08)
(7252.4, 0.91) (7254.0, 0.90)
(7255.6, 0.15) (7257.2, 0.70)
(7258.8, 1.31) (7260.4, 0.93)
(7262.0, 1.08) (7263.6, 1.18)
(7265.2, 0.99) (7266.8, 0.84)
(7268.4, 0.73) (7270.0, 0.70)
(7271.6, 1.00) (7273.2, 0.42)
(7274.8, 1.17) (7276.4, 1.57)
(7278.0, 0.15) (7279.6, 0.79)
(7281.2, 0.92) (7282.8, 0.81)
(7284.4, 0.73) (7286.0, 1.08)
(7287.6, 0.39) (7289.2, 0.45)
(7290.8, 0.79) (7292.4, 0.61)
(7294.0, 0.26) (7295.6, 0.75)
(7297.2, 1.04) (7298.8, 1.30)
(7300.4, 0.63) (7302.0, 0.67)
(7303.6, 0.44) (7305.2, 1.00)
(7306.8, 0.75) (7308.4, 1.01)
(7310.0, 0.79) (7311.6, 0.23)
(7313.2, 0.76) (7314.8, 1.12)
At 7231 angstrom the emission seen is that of [S II] 6716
